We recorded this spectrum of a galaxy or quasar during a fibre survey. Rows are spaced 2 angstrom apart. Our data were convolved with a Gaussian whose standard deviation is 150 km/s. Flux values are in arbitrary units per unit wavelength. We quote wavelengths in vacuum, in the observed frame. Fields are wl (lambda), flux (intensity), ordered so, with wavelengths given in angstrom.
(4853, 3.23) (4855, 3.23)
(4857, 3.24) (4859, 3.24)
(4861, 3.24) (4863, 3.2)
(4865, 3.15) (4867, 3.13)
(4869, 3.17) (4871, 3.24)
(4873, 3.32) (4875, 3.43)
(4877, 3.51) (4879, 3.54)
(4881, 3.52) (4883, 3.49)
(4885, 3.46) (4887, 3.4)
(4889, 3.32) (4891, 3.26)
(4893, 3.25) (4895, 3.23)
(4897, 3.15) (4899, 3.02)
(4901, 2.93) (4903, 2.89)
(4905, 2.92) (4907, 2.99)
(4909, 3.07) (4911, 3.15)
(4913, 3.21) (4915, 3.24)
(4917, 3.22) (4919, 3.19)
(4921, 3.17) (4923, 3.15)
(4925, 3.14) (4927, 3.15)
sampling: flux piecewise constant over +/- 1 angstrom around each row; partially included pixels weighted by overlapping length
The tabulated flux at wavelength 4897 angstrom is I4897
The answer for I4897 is 3.15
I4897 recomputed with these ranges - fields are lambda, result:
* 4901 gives 2.93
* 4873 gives 3.32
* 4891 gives 3.26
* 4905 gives 2.92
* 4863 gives 3.2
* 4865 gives 3.15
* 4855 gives 3.23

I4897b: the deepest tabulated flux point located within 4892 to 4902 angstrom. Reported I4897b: 2.93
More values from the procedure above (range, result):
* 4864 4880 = 3.13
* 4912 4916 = 3.21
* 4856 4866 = 3.15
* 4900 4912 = 2.89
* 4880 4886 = 3.46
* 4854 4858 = 3.23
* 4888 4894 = 3.25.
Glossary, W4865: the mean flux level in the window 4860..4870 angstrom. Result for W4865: 3.18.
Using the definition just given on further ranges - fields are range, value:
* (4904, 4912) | 3.03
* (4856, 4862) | 3.24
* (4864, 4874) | 3.2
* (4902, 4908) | 2.93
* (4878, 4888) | 3.48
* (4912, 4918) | 3.22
